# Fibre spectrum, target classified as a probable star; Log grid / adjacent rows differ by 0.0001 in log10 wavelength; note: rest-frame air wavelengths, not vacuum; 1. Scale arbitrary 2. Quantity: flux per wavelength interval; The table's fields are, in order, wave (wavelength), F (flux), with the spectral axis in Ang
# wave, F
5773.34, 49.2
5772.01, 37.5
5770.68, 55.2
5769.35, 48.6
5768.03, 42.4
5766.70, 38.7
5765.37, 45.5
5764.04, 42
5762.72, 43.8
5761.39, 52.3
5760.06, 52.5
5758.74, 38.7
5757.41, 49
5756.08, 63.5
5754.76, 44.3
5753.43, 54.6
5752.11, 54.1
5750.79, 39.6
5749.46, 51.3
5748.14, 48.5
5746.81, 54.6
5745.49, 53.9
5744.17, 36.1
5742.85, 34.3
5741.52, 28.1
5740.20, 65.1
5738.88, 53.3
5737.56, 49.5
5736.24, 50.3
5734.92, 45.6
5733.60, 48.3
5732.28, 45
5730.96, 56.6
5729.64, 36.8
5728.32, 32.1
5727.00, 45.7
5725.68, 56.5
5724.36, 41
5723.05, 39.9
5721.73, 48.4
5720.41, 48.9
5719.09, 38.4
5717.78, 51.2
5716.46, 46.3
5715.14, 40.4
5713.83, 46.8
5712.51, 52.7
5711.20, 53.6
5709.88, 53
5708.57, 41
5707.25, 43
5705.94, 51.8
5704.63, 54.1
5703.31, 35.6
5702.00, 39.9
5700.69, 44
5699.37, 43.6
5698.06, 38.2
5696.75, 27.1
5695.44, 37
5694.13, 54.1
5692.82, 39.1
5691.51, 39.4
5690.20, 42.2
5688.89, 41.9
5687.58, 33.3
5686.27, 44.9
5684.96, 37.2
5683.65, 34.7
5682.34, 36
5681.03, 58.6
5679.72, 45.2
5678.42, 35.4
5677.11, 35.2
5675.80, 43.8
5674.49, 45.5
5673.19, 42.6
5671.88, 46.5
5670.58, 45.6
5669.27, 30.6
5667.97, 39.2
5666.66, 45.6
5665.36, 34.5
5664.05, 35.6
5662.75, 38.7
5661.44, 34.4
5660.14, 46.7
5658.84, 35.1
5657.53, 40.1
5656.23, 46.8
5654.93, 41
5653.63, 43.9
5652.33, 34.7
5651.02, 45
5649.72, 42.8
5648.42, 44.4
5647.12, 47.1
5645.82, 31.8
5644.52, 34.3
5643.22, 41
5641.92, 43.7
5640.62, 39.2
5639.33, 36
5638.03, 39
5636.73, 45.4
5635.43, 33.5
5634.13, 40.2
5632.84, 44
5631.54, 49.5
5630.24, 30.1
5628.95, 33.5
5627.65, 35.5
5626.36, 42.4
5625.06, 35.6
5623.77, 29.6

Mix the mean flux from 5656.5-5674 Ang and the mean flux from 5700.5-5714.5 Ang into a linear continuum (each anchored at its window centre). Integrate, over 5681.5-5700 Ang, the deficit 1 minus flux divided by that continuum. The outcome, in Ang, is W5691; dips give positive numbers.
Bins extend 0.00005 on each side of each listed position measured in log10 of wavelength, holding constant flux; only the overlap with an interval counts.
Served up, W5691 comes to 2.00 Ang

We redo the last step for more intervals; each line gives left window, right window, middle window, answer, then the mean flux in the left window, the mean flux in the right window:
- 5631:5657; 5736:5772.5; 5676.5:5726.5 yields 1.1 Ang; 41.1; 47.4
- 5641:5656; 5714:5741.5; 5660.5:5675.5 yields 0.8 Ang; 41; 46.5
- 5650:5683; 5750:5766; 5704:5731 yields -0.8 Ang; 41.1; 48.3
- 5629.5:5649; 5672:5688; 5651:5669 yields 0.4 Ang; 39.9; 41.3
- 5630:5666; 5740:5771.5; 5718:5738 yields -0.2 Ang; 40.1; 47.1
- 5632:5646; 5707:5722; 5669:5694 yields 1.3 Ang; 39.3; 47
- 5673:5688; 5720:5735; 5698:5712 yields -0.7 Ang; 41.1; 45.3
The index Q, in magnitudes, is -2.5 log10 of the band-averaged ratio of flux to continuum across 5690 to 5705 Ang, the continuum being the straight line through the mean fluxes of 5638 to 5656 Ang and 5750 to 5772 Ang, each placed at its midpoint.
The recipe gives 0.07 mag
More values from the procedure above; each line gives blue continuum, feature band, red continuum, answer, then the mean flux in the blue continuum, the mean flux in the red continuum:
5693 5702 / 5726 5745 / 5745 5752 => 0.06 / 40.5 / 49.8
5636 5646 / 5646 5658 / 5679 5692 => -0.08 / 39.1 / 41.3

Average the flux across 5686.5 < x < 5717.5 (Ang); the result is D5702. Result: 43.5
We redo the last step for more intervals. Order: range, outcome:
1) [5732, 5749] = 47.2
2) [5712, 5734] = 45.5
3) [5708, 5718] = 48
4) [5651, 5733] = 42.6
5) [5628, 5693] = 40.3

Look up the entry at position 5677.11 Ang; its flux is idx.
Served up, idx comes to 35.2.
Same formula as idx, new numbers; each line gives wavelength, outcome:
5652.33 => 34.7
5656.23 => 46.8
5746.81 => 54.6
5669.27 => 30.6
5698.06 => 38.2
